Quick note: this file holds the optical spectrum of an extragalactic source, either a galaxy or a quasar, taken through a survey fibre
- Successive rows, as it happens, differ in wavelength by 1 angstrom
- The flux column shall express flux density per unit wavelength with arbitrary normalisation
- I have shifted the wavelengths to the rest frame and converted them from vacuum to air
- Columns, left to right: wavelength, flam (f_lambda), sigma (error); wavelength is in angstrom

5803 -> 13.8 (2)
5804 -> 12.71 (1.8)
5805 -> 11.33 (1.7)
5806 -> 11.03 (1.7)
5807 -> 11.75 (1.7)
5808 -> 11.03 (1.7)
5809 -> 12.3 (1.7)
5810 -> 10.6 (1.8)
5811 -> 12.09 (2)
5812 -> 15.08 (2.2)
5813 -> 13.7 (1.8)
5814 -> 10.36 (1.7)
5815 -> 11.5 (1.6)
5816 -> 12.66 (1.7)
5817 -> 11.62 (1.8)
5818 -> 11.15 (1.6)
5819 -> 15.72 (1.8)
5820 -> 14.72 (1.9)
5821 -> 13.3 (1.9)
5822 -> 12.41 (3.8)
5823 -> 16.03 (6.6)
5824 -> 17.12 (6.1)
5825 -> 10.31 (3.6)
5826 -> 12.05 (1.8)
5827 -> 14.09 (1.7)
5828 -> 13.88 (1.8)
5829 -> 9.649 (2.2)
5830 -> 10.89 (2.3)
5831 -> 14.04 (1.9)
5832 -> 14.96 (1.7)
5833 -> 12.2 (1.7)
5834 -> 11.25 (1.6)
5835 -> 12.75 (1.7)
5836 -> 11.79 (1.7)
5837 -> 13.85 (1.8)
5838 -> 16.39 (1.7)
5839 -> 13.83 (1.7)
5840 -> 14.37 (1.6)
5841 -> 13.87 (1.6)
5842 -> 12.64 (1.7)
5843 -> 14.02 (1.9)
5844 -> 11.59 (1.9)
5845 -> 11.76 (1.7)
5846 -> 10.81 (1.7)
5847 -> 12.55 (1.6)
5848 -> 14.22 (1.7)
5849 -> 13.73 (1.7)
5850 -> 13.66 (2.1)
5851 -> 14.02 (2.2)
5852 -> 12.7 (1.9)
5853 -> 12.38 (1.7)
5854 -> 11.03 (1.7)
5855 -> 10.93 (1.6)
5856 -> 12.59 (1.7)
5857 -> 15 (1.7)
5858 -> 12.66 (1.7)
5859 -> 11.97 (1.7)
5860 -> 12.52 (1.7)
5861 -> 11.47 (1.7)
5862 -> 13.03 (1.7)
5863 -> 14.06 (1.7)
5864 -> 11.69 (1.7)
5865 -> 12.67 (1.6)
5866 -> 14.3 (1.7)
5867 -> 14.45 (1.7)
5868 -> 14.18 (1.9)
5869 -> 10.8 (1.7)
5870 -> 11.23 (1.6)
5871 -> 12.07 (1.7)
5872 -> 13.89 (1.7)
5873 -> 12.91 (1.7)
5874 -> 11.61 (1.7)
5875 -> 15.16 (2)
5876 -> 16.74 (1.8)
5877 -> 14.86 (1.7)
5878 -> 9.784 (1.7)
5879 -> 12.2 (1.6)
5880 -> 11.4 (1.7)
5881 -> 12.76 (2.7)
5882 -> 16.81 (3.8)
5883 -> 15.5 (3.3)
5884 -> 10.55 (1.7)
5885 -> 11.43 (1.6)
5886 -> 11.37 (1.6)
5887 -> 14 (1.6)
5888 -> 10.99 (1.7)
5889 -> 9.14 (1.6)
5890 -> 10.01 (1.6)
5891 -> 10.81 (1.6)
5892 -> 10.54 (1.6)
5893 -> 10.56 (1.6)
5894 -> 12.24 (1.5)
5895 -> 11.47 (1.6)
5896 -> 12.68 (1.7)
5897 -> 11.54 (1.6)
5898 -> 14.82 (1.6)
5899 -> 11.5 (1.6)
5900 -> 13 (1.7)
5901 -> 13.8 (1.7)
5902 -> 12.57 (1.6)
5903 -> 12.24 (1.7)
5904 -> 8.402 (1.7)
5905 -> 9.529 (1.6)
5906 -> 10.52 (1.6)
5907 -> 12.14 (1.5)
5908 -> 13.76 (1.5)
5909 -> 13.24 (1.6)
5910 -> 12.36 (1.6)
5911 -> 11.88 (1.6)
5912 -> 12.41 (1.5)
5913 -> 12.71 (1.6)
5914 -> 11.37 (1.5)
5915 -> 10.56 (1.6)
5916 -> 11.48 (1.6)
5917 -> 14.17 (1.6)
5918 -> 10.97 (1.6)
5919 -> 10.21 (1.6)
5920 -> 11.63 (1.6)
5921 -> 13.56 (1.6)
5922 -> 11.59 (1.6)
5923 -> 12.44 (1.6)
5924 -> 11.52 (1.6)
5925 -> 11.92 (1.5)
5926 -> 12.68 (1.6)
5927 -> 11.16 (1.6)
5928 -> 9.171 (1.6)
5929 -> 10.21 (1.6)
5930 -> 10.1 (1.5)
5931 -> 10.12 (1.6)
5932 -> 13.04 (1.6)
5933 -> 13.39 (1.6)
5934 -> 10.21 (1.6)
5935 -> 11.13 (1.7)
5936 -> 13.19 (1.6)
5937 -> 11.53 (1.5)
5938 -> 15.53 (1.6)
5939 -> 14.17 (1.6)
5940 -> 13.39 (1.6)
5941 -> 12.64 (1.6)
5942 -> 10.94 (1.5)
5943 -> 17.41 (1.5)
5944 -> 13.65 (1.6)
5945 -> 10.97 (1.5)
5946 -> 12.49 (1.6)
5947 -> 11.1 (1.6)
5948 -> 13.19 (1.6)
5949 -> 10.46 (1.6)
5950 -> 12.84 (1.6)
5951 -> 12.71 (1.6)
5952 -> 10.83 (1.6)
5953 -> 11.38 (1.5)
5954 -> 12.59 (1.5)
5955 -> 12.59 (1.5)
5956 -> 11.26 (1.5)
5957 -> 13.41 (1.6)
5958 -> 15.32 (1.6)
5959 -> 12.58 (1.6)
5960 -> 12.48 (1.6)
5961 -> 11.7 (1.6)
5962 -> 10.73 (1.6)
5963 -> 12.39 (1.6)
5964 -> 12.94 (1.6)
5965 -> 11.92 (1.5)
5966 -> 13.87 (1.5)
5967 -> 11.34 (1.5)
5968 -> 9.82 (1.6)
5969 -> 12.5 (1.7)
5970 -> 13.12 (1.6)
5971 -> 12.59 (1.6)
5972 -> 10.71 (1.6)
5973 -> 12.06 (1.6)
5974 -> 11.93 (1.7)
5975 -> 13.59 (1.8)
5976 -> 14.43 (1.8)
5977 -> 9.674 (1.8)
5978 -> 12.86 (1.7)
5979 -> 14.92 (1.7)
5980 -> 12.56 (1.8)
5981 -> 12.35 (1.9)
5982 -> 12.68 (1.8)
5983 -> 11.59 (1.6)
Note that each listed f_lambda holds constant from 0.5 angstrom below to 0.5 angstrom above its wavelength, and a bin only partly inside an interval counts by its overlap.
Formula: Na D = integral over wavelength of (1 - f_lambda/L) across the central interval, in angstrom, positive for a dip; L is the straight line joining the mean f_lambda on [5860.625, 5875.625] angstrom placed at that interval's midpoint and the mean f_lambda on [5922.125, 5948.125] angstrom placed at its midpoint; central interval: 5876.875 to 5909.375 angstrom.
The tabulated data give 1.78 angstrom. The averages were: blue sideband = 12.9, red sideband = 12.2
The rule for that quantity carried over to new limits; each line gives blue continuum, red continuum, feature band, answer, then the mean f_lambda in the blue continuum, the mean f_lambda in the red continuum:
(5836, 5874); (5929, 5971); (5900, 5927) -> 1.4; 12.9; 12.3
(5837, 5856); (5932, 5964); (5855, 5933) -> 3.8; 13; 12.5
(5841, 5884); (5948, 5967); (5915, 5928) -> 0.8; 12.9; 12.3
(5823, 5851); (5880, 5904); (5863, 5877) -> -0.9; 13.1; 12.1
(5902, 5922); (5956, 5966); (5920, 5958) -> 0.1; 11.8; 12.6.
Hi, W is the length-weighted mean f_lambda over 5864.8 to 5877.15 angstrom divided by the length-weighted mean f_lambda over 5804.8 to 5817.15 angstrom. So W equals 1.1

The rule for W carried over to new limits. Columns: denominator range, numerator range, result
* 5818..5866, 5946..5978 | 0.94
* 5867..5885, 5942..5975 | 0.94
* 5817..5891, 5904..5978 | 0.94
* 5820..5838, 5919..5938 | 0.89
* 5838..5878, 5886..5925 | 0.91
